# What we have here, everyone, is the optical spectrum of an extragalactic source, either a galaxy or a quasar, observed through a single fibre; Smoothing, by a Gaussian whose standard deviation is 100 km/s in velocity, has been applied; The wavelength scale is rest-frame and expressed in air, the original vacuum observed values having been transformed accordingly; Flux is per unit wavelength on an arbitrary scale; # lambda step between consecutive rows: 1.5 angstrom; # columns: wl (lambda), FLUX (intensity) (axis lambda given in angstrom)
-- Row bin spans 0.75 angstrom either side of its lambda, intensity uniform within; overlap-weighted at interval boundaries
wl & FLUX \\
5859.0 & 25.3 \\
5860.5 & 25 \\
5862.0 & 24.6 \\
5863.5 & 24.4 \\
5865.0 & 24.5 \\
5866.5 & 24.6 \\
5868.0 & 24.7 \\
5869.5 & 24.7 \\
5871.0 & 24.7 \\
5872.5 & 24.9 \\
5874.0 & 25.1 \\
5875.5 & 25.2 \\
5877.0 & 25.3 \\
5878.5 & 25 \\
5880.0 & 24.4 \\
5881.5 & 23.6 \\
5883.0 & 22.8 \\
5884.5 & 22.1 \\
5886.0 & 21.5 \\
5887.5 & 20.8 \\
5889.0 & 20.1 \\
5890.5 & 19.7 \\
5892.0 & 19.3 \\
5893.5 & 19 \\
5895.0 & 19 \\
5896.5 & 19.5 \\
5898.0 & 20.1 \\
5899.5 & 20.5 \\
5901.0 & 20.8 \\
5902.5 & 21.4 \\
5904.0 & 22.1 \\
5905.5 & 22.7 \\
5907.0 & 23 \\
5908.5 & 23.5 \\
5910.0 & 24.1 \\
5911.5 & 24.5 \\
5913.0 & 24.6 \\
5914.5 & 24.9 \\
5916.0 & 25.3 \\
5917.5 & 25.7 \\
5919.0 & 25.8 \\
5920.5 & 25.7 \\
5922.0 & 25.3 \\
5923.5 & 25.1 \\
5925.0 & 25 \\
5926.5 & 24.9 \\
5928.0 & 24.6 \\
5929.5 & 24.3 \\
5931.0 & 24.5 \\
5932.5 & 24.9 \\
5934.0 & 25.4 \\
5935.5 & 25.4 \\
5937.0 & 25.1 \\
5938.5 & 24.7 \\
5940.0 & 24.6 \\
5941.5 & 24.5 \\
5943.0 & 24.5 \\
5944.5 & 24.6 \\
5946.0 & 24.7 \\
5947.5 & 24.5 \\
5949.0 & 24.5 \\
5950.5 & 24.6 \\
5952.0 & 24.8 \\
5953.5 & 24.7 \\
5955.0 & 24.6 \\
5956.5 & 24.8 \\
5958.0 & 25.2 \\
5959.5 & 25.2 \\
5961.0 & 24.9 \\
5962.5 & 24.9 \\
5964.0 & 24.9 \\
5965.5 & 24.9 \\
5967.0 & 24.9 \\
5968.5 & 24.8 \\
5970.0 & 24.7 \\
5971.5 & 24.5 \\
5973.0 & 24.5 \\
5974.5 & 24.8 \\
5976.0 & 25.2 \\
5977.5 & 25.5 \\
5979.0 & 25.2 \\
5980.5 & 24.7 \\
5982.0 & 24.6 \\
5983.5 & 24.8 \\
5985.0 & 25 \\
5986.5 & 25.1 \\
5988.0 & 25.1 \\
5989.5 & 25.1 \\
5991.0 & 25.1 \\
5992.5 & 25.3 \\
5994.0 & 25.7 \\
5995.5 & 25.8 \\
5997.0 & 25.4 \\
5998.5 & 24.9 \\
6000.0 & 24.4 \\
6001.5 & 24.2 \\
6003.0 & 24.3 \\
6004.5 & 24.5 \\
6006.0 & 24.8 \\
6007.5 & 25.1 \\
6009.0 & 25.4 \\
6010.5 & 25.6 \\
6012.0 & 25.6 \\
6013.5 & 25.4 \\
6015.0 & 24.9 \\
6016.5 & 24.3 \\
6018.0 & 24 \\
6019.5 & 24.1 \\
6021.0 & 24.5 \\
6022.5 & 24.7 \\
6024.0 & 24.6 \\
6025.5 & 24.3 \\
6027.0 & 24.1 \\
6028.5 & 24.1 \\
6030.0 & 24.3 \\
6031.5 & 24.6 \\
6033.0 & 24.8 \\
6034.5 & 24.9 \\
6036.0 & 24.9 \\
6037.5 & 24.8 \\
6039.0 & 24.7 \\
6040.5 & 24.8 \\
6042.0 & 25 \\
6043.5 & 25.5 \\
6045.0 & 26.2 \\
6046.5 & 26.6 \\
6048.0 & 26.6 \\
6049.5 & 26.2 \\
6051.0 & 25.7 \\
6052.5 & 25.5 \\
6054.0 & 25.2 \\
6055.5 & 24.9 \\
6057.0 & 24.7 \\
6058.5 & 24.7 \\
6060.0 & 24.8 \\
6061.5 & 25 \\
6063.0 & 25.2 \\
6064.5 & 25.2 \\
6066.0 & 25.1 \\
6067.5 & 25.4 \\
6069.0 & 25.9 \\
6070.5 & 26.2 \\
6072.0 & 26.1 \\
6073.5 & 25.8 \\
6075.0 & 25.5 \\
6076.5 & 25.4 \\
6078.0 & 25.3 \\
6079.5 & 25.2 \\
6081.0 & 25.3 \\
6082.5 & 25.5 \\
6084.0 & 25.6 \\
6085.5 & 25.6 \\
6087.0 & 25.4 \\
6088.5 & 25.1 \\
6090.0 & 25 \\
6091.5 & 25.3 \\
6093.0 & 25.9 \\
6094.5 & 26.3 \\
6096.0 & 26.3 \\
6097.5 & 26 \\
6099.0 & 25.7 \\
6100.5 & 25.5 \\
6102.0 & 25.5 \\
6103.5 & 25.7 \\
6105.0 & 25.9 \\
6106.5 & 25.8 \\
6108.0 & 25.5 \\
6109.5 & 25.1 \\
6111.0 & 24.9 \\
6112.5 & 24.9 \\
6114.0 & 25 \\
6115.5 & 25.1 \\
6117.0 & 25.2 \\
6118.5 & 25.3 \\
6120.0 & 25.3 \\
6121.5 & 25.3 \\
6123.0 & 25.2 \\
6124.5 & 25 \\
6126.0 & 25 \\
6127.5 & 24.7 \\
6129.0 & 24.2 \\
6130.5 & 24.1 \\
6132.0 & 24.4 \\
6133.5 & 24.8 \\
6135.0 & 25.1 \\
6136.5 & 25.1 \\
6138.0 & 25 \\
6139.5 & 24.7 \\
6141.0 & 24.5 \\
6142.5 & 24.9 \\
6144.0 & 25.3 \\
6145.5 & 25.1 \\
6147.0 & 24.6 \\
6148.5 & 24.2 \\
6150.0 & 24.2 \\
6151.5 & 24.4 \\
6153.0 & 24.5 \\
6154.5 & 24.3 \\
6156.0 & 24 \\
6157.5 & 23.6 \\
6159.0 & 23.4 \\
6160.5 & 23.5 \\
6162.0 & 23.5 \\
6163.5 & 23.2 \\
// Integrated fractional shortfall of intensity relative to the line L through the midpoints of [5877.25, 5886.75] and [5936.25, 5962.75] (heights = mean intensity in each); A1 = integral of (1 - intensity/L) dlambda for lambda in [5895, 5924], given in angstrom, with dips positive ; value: 0.8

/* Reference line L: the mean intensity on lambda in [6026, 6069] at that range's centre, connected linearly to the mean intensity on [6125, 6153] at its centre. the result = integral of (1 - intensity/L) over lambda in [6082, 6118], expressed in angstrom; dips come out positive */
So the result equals -0.9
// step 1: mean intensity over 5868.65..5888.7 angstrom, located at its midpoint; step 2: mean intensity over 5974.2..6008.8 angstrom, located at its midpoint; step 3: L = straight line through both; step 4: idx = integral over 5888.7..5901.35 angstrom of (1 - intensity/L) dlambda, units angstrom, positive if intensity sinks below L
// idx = 2.2 angstrom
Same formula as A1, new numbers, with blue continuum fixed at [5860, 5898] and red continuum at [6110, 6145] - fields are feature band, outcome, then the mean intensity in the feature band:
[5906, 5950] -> -2.7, 24.8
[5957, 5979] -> -1.2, 24.9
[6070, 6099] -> -1.2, 25.6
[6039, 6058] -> -1.0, 25.5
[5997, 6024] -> -0.9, 24.8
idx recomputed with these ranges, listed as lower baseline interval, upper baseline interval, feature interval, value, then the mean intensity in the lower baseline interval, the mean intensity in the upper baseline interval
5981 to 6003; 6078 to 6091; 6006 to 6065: 0.36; 25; 25.3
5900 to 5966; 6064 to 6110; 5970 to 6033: 0.38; 24.5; 25.6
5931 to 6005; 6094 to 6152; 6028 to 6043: 0.15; 24.9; 25.1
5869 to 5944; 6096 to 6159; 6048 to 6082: -1.22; 23.5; 24.9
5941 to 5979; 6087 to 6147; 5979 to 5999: -0.21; 24.8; 25.2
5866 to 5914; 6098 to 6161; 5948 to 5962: -0.96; 22.6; 24.9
